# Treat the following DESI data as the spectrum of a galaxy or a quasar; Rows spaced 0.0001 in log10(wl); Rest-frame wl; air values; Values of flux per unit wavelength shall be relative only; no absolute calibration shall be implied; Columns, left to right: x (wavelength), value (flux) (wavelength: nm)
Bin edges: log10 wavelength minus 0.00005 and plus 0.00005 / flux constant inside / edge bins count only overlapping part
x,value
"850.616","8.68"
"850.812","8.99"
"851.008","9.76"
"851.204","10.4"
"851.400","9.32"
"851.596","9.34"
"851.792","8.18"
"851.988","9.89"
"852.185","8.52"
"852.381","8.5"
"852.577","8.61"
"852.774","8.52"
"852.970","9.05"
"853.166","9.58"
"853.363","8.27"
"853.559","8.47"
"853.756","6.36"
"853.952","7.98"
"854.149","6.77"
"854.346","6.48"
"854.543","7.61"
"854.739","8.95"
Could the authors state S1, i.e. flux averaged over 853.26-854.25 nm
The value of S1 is 7.57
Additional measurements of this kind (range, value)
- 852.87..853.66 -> 8.84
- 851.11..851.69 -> 9.69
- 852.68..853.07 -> 8.81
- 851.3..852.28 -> 9.05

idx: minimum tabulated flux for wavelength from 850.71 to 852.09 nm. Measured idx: 8.18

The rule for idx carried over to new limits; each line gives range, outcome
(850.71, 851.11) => 8.99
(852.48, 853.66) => 8.27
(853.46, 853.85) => 6.36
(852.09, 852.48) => 8.5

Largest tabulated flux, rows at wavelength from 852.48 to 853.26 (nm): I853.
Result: 9.58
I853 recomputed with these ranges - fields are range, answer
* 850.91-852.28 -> 10.4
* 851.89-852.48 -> 9.89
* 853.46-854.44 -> 8.47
